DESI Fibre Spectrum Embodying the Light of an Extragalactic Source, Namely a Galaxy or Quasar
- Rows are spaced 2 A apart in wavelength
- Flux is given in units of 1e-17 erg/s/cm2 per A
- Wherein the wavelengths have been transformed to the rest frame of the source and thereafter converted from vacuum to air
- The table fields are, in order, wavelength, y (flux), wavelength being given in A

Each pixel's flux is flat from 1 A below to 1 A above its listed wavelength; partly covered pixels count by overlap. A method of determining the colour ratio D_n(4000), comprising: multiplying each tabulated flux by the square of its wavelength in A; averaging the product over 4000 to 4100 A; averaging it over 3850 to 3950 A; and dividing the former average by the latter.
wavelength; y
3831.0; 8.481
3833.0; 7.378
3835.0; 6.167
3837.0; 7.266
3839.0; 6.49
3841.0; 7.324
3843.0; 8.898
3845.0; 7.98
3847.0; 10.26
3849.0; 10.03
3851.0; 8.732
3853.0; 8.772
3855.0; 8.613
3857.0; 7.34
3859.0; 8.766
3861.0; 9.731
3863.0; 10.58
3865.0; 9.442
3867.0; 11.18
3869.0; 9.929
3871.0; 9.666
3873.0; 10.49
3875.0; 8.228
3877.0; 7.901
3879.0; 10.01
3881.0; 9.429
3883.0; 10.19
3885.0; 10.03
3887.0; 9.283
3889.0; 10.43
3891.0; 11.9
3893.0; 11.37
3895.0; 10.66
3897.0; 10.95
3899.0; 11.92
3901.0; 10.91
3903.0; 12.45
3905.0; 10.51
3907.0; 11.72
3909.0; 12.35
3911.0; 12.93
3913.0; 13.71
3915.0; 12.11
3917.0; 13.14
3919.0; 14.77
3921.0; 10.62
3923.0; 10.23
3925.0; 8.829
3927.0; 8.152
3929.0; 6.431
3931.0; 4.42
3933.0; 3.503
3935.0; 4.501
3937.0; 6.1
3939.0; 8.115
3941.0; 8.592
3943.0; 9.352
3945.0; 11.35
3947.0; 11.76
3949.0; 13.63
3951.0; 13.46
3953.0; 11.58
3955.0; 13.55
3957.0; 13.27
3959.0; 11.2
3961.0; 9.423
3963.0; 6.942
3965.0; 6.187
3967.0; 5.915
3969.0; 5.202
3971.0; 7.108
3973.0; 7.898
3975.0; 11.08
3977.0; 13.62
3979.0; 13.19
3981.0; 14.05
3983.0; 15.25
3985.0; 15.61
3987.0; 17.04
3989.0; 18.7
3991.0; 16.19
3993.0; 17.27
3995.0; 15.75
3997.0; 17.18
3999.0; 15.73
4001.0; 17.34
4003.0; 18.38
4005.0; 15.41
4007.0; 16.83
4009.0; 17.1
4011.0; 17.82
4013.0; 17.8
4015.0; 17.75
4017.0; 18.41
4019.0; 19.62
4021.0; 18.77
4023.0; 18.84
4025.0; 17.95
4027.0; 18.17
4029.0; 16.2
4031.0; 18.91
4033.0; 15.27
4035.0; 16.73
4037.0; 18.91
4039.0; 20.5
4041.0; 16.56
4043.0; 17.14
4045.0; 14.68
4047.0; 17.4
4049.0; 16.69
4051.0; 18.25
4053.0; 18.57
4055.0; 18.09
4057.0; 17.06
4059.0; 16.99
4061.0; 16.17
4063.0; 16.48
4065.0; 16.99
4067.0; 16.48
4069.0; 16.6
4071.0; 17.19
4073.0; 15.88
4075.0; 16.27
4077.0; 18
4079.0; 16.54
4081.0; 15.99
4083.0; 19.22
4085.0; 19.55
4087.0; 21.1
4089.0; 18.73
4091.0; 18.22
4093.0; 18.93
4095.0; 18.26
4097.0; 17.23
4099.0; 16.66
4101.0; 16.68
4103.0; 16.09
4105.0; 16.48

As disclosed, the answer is 1.9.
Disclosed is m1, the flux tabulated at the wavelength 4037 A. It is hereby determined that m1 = 18.91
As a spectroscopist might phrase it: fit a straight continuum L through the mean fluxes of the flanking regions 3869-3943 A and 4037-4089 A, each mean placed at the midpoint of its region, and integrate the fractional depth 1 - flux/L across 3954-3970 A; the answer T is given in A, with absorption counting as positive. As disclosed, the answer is 4.5 A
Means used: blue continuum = 9.9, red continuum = 17.4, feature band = 8.96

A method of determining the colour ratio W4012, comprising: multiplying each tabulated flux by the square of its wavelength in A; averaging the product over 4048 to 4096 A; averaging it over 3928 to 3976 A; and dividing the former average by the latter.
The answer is 2.13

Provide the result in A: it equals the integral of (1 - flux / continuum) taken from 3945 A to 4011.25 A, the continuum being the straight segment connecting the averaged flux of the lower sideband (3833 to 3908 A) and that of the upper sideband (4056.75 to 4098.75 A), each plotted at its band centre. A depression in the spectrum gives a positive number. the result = 2.52 A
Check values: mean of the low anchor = 9.58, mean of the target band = 13.3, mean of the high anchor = 17.5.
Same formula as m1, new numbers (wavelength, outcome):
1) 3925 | 8.829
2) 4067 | 16.48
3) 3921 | 10.62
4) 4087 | 21.1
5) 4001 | 17.34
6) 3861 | 9.731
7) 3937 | 6.1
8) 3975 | 11.08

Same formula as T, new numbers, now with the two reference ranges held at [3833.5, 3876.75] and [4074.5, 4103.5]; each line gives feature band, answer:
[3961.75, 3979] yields 6.5 A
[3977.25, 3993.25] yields -2.1 A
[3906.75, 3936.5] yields 4.1 A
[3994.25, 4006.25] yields -1.8 A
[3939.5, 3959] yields 1.2 A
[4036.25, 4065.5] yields -1.7 A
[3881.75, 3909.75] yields -1.7 A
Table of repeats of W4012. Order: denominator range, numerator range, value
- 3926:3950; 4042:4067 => 2.26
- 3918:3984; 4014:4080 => 1.88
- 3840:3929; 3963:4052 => 1.62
